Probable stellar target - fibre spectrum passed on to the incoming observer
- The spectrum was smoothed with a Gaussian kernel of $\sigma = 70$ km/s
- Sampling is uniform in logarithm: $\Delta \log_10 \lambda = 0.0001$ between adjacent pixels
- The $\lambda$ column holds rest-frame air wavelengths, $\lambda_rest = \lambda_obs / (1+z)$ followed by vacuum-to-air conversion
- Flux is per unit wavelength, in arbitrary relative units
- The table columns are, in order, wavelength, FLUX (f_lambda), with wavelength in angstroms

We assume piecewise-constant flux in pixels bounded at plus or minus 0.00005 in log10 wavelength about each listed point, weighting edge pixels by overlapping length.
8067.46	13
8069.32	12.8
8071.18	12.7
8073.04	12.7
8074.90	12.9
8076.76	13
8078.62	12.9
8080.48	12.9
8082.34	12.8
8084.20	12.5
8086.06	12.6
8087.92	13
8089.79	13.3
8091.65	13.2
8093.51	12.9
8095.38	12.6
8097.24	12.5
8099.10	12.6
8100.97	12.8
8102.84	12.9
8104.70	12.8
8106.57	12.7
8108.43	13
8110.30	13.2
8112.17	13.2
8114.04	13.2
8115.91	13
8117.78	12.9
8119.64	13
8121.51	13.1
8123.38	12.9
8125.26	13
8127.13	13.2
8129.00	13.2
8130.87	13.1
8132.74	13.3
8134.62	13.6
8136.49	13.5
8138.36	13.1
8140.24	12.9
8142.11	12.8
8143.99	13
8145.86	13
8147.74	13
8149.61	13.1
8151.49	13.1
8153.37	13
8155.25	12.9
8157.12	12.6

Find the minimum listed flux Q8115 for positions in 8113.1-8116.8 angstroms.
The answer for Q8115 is 13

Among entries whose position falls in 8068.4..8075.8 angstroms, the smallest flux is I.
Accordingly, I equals 12.7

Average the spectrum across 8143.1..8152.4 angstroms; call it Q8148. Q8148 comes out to 13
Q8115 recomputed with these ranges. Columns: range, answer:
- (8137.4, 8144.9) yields 12.8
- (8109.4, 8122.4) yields 12.9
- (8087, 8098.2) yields 12.5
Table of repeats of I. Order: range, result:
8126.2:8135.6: 13.1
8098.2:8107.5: 12.6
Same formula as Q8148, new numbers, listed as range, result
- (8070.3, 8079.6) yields 12.8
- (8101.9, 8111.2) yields 12.9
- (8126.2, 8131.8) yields 13.2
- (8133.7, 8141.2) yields 13.3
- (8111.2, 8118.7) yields 13.1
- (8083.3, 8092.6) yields 12.9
